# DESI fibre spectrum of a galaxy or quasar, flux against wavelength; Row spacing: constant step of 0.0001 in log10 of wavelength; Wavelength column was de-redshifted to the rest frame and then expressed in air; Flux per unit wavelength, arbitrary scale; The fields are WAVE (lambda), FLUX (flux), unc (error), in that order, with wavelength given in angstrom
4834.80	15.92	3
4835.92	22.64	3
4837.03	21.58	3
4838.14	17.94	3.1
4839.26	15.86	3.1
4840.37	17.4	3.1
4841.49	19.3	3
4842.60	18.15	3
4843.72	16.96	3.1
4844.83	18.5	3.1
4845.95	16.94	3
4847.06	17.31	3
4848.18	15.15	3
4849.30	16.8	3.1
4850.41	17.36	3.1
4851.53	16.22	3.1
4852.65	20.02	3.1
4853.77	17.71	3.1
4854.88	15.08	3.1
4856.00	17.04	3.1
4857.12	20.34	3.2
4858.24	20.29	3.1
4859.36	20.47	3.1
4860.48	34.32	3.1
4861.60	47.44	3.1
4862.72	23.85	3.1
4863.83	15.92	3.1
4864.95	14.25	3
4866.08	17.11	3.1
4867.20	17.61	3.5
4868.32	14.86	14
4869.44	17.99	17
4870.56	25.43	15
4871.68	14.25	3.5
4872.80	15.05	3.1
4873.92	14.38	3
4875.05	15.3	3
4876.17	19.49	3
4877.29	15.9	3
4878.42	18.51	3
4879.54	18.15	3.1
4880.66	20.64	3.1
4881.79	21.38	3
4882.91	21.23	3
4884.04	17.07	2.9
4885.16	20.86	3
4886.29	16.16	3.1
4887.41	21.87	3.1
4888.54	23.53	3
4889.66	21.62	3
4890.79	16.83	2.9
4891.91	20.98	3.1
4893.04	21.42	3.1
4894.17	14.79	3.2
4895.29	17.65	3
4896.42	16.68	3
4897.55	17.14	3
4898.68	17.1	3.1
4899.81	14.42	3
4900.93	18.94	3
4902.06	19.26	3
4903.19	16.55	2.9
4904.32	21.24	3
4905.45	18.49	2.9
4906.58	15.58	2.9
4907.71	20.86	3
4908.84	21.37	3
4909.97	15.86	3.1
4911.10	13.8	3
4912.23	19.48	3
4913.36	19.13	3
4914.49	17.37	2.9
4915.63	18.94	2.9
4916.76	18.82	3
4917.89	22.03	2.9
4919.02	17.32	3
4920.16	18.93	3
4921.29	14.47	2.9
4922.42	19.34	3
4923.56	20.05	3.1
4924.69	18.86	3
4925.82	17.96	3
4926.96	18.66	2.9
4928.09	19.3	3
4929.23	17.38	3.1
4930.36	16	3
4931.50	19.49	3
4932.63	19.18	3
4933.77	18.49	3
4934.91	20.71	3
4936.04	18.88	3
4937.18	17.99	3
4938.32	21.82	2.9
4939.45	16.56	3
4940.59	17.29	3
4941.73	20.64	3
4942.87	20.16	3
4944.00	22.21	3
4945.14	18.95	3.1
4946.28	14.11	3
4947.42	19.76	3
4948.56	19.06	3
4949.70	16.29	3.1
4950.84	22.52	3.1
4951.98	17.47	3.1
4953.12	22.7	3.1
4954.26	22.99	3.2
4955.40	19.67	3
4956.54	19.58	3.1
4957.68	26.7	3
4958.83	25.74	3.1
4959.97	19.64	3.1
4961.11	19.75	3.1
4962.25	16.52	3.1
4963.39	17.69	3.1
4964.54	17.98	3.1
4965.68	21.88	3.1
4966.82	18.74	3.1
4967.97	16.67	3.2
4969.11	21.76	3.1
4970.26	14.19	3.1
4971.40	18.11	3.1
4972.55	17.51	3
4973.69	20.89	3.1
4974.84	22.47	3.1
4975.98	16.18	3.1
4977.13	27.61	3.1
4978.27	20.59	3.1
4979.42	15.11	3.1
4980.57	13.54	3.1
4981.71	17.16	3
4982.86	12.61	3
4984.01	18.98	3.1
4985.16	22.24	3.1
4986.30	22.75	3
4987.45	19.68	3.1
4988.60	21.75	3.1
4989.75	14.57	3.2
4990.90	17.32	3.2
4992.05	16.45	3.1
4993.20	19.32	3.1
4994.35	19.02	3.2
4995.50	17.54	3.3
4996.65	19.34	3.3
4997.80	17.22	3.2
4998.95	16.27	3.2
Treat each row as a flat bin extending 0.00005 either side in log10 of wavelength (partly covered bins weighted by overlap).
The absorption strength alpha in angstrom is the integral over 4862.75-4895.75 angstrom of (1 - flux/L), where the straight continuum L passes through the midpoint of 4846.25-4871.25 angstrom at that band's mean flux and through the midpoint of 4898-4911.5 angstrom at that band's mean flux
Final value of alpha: 1.1 angstrom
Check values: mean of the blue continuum 20.1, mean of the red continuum 17.8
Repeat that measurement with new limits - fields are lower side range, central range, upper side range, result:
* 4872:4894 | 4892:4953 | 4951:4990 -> 2.13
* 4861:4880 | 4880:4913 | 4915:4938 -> 0.40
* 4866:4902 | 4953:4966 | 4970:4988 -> -1.47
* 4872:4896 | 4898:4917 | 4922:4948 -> 0.70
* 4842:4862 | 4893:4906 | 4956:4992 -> 1.38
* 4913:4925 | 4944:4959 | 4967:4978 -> -0.93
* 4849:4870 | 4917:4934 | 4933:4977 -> 1.10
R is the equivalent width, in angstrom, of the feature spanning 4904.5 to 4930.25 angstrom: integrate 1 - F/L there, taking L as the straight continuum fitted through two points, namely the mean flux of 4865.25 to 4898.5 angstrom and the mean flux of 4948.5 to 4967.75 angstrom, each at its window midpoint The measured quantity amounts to 1.17 angstrom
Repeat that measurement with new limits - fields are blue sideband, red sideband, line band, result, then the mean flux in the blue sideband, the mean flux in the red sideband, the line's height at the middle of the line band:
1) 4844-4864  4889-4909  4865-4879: 1.9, 20.7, 18.4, 19.7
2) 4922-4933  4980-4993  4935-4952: -0.5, 18.6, 18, 18.4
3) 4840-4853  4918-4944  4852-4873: -3.4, 17.5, 18.8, 17.7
